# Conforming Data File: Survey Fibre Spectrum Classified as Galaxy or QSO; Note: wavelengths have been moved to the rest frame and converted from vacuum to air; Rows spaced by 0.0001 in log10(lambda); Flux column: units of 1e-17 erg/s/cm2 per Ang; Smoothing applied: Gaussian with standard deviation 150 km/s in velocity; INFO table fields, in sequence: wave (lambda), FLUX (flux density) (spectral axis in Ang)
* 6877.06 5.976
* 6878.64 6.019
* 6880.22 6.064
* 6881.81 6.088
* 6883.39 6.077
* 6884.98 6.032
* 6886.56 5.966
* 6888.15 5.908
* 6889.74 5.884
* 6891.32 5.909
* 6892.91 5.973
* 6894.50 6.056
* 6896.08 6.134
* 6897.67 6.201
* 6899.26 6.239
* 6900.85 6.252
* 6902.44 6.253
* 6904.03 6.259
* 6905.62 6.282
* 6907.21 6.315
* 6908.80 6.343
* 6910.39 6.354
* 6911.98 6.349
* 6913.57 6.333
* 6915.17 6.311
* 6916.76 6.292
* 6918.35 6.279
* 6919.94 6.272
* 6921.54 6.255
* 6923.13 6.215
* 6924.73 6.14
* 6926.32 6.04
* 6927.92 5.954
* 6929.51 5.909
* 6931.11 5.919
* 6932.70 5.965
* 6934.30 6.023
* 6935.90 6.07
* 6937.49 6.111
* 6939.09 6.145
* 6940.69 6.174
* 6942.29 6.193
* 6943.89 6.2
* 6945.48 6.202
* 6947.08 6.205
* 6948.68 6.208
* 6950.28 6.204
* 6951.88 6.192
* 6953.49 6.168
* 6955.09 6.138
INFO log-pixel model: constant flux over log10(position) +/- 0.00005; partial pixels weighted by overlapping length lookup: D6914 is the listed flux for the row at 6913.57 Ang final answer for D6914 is 6.333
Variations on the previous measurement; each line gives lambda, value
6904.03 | 6.259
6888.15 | 5.908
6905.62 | 6.282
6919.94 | 6.272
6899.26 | 6.239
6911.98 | 6.349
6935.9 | 6.07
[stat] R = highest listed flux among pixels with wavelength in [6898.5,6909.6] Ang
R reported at 6.343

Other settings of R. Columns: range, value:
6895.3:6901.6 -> 6.252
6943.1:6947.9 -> 6.205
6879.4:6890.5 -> 6.088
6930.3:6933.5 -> 5.965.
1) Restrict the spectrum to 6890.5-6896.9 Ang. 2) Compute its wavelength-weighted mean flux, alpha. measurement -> 6.02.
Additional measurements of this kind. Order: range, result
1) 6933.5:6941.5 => 6.1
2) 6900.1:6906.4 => 6.26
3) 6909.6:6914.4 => 6.34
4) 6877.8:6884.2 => 6.06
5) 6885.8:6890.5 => 5.91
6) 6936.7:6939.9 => 6.12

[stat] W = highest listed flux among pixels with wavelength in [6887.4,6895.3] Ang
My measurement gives 6.056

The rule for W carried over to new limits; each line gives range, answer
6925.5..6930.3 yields 6.04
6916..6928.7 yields 6.292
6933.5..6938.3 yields 6.111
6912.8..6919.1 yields 6.333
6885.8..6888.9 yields 5.966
